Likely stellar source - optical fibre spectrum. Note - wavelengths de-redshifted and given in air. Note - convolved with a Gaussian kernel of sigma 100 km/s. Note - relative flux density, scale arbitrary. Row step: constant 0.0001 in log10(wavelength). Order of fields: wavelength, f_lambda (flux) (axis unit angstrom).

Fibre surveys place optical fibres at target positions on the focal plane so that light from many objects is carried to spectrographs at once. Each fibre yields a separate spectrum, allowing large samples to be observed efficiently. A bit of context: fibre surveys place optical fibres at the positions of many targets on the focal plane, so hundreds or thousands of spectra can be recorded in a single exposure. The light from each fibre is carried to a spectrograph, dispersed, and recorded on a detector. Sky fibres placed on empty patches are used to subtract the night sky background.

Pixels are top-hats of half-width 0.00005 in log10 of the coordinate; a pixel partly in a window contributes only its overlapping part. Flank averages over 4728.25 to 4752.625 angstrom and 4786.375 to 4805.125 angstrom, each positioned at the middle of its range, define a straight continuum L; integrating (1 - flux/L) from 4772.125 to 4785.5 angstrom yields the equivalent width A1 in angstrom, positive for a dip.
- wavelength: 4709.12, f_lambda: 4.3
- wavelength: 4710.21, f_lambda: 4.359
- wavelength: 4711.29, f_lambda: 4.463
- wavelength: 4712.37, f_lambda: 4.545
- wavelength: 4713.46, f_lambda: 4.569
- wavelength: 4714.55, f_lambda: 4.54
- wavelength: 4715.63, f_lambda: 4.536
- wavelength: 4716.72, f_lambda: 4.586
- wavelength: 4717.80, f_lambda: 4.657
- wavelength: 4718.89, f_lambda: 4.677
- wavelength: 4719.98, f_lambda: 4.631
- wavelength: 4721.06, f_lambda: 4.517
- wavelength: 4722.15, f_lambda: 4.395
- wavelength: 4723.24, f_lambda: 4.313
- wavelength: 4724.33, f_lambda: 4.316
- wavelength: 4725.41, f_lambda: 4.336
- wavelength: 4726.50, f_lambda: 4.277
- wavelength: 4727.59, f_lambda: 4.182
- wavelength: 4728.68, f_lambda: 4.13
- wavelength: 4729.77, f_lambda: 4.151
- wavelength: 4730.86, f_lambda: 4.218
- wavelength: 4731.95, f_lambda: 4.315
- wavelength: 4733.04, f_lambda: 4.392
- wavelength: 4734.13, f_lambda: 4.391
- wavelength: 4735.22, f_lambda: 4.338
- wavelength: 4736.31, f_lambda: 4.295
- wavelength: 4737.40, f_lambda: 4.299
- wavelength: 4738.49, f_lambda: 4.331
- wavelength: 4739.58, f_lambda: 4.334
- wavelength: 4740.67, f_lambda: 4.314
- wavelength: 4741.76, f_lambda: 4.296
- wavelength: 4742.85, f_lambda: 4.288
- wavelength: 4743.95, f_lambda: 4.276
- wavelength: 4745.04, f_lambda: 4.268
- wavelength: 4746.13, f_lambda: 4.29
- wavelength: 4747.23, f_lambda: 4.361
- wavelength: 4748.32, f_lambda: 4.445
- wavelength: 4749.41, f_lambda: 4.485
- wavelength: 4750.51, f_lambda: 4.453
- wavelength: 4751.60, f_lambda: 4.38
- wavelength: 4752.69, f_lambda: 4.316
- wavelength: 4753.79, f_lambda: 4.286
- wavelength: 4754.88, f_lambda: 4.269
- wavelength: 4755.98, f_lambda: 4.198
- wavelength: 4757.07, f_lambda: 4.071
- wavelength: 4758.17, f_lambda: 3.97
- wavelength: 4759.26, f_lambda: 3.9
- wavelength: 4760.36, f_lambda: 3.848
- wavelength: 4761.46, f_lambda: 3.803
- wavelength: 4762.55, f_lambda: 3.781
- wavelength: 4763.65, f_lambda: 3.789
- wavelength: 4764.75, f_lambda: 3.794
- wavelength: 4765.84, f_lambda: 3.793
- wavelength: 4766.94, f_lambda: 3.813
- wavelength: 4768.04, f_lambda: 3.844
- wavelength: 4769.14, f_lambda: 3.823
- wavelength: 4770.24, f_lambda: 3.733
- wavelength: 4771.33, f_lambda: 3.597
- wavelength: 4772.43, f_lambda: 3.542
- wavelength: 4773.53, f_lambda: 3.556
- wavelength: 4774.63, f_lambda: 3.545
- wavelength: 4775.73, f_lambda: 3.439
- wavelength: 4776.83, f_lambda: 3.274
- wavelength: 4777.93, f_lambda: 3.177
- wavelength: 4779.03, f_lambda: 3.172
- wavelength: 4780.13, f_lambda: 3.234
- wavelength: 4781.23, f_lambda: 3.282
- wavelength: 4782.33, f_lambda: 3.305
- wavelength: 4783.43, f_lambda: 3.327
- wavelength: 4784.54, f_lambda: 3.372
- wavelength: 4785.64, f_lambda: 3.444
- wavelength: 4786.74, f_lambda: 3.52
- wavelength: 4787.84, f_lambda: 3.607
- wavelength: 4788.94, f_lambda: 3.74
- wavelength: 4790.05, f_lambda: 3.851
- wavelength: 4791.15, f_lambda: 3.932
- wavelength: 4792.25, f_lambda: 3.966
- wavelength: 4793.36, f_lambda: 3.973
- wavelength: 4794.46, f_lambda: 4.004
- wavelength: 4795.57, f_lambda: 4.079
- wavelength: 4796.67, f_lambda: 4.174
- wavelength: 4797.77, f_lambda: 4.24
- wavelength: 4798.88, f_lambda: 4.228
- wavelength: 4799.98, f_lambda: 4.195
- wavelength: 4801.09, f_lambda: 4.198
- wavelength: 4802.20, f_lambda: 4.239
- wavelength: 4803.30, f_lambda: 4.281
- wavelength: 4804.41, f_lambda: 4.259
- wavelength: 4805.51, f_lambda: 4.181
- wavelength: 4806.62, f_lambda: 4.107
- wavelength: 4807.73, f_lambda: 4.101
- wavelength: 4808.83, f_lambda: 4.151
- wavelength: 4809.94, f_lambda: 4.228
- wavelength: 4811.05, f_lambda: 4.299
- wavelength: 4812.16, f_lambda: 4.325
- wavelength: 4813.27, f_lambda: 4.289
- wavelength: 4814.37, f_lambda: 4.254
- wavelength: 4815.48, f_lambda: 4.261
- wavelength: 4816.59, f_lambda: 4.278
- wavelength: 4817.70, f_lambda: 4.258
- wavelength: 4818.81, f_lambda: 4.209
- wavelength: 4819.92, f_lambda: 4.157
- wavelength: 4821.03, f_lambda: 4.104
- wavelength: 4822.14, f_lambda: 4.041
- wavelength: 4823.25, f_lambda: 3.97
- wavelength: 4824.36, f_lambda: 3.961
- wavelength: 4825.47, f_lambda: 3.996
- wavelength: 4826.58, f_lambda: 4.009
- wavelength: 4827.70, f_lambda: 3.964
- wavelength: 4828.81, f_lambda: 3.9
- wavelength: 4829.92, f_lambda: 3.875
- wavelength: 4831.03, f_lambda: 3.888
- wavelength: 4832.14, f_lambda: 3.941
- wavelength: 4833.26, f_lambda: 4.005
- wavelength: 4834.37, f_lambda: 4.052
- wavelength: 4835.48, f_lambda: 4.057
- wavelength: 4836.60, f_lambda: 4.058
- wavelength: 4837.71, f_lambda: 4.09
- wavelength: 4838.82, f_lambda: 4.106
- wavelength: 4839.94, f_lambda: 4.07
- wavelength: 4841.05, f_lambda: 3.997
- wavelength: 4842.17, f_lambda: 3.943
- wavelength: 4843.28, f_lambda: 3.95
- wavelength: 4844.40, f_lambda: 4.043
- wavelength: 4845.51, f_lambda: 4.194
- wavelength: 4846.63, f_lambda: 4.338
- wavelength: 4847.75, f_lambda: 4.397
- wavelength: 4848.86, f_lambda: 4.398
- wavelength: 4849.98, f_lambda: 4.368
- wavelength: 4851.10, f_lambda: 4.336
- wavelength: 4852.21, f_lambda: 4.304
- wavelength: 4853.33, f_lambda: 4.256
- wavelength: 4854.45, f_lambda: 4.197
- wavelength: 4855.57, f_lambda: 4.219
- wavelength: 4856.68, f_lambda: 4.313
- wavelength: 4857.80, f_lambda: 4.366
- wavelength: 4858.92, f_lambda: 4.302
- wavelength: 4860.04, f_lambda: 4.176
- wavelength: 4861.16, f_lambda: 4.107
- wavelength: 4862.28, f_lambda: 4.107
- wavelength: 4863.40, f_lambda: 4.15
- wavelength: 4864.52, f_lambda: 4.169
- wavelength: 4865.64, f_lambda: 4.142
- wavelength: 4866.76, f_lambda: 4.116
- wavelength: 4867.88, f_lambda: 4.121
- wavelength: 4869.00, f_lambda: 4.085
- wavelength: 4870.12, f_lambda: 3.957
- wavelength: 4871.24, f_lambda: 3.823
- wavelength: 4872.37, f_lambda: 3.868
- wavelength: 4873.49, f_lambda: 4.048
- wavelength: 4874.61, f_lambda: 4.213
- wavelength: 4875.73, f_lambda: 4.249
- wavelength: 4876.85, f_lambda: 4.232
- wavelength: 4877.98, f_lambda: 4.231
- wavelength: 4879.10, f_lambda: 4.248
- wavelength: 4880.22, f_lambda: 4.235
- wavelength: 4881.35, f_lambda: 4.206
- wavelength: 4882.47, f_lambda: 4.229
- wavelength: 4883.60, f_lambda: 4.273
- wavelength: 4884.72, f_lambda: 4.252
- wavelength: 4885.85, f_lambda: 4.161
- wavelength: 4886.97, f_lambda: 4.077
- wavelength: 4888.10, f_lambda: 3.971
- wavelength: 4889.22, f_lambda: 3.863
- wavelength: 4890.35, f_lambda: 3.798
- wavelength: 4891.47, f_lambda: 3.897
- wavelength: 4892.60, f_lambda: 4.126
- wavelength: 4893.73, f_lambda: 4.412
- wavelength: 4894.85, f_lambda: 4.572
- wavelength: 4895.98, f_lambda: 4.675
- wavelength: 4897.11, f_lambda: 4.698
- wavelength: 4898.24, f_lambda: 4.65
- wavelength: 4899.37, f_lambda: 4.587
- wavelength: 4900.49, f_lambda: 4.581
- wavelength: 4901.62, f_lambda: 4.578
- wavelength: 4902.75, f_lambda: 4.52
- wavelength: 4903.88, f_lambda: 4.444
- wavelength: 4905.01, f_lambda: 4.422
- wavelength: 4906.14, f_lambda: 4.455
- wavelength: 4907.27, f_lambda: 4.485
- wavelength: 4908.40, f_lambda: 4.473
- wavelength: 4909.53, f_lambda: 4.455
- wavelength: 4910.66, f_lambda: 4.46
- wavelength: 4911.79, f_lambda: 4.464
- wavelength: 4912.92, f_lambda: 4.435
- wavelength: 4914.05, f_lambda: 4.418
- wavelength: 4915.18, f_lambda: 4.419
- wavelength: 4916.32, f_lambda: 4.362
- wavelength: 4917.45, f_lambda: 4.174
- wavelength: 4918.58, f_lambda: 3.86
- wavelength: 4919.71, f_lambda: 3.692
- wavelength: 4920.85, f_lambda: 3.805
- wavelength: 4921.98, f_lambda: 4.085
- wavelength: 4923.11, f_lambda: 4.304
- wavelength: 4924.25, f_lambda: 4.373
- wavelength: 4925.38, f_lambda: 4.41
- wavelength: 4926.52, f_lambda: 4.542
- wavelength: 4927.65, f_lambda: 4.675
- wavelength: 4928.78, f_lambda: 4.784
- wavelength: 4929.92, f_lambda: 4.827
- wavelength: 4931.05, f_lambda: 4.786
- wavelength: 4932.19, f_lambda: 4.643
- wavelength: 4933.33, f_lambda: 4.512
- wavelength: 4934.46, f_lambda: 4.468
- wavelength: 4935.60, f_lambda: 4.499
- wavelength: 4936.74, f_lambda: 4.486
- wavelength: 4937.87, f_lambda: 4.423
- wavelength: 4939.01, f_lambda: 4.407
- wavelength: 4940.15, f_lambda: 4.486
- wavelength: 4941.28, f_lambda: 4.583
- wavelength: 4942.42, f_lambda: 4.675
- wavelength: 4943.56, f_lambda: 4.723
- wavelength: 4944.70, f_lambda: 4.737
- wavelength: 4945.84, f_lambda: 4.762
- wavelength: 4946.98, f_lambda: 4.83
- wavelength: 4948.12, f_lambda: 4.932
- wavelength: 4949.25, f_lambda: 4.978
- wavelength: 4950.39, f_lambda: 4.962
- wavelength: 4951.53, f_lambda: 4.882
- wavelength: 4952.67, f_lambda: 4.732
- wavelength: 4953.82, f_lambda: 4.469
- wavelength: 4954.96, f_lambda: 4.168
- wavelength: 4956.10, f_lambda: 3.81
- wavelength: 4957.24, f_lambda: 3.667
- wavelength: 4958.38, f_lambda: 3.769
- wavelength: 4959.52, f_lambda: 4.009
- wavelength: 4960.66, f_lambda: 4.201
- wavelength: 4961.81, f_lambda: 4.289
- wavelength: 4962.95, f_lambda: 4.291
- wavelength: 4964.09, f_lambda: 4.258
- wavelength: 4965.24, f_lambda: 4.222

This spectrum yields 2.5 angstrom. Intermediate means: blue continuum 4.32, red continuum 4.04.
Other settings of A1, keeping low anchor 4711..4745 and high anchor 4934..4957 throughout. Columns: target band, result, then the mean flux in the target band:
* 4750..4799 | 7.1 angstrom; 3.78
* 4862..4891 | 2.7 angstrom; 4.11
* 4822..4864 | 3.5 angstrom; 4.12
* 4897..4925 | 1.2 angstrom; 4.36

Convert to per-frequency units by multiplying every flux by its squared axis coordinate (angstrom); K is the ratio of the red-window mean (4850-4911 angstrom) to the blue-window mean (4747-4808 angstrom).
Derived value 1.15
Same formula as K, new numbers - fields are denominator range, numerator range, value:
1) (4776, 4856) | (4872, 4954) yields 1.15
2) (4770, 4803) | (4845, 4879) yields 1.17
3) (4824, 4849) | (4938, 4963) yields 1.16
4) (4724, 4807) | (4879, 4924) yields 1.14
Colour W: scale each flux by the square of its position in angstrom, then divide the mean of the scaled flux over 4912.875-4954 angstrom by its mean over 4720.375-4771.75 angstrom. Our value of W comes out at 1.17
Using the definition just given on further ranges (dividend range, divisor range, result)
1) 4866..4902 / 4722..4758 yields 1.04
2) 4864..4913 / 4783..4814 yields 1.10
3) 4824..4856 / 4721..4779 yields 1.05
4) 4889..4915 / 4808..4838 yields 1.11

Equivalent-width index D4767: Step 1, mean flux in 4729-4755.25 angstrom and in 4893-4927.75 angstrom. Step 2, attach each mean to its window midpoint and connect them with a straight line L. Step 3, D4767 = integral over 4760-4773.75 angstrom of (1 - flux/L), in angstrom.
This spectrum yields 1.9 angstrom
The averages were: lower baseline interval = 4.32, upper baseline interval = 4.4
